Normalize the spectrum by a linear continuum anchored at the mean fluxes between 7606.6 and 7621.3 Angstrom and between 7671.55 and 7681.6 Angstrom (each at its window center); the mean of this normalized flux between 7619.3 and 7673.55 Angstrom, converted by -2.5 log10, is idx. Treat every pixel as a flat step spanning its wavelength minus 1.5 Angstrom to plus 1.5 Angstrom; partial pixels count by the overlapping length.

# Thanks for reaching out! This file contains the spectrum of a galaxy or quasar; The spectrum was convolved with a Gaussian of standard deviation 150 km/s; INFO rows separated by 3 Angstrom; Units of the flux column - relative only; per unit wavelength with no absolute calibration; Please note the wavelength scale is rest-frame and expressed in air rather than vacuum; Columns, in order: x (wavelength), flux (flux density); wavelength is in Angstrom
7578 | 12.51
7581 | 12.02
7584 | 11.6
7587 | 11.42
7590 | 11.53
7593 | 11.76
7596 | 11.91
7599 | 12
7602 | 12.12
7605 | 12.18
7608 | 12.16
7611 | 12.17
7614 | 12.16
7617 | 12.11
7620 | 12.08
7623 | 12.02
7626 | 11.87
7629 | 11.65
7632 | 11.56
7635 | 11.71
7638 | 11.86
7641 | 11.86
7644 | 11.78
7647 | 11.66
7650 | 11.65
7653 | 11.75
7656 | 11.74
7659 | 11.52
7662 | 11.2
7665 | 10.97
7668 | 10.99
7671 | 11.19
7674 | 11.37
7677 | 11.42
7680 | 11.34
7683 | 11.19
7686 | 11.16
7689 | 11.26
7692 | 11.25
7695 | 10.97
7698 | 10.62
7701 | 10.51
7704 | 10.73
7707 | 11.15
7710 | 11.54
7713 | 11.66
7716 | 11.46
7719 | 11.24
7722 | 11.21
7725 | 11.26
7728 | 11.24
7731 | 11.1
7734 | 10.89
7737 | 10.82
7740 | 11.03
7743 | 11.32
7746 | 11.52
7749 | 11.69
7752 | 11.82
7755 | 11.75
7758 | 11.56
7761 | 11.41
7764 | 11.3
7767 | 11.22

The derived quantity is 0.012 mag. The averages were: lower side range 12.1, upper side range 11.4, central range 11.6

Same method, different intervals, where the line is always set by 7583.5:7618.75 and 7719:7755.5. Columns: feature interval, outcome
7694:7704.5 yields 0.08 mag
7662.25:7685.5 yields 0.04 mag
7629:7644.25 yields 0.00 mag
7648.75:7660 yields 0.00 mag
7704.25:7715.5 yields 0.00 mag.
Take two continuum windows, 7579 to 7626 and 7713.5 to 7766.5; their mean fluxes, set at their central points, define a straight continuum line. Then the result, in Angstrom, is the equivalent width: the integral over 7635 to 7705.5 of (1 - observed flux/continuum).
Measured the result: 2.04 Angstrom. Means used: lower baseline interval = 12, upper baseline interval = 11.3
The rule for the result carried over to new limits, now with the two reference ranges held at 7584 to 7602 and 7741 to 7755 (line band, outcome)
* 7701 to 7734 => 1.16 Angstrom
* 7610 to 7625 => -0.48 Angstrom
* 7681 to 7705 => 1.38 Angstrom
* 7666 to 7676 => 0.41 Angstrom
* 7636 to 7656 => -0.11 Angstrom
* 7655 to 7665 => 0.24 Angstrom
